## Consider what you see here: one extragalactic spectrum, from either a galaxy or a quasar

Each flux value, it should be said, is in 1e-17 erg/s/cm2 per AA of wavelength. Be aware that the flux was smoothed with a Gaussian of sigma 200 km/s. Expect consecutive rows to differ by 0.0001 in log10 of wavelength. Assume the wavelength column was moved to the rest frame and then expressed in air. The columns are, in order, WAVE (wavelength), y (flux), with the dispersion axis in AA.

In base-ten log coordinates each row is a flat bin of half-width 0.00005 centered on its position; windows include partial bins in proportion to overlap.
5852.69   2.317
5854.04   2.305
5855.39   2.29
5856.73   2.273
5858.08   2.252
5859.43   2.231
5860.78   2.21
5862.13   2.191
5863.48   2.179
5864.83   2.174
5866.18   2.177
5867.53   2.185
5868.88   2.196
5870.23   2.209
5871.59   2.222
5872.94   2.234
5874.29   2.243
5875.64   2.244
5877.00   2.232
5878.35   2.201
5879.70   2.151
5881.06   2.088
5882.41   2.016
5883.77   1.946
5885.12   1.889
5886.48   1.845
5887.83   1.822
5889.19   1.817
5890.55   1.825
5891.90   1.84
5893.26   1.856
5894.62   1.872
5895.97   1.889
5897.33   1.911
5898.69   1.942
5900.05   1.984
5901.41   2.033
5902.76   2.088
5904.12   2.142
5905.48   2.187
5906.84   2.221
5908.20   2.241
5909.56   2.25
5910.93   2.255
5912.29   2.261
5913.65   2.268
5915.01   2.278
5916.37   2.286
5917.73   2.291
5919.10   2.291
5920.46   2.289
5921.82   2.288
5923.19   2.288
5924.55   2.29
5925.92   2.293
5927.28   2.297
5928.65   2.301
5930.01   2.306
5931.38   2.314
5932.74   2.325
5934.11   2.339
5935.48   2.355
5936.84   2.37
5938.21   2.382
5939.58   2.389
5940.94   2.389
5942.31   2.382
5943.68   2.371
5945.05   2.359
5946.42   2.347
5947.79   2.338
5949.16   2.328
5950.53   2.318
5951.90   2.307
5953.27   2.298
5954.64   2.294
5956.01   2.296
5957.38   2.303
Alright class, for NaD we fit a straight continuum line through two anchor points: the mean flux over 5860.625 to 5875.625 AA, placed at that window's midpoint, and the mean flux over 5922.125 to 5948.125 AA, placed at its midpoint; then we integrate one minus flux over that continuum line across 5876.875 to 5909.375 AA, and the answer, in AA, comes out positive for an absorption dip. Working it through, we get 3.6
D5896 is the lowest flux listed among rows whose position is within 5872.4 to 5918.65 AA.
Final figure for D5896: 1.817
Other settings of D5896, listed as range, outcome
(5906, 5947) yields 2.221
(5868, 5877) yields 2.196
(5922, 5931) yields 2.288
